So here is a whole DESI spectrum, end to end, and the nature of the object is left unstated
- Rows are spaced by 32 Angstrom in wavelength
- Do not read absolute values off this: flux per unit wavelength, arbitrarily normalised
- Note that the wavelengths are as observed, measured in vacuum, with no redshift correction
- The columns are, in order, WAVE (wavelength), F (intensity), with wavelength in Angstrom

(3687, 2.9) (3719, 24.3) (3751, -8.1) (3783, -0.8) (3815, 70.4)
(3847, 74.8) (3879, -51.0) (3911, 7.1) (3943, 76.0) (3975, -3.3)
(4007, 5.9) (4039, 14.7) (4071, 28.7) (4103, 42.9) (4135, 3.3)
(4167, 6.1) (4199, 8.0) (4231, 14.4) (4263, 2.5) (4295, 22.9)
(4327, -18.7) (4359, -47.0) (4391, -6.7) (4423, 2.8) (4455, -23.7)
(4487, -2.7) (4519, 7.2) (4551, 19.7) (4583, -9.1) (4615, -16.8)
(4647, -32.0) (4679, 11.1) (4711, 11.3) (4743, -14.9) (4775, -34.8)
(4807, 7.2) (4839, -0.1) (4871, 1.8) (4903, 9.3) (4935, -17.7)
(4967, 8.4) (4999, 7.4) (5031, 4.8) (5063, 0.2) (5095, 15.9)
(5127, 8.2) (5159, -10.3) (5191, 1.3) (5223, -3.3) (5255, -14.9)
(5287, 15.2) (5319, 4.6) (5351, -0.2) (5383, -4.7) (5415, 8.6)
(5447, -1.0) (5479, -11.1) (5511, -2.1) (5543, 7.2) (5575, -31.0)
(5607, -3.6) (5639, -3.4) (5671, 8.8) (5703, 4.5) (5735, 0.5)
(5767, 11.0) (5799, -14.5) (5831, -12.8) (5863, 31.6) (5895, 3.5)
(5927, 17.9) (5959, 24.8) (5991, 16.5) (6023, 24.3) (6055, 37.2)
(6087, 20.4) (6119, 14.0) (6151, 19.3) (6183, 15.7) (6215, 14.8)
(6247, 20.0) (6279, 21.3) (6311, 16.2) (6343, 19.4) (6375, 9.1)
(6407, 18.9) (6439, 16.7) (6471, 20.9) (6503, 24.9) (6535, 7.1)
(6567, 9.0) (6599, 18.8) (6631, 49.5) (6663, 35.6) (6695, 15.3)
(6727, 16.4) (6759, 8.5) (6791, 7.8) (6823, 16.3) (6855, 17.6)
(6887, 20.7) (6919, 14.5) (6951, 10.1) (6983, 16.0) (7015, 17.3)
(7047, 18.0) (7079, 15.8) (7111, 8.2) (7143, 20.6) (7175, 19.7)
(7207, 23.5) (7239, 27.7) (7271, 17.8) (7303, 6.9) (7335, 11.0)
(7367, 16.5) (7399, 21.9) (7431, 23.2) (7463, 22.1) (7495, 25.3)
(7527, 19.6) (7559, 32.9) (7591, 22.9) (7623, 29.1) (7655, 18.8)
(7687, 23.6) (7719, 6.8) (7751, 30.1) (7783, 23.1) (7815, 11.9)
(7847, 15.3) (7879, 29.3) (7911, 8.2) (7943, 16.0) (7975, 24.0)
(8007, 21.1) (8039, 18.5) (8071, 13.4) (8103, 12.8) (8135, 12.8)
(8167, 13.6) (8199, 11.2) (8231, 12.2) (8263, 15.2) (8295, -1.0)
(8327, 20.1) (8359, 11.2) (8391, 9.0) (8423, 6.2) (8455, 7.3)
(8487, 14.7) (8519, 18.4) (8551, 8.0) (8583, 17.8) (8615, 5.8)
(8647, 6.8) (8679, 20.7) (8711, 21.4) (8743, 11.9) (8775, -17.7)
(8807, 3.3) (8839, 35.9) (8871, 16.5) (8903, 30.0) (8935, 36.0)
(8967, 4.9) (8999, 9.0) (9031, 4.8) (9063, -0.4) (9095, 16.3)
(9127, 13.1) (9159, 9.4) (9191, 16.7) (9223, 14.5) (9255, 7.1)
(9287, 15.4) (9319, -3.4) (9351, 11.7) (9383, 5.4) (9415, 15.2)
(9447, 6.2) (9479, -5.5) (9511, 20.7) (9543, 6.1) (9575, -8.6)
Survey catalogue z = 0.782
